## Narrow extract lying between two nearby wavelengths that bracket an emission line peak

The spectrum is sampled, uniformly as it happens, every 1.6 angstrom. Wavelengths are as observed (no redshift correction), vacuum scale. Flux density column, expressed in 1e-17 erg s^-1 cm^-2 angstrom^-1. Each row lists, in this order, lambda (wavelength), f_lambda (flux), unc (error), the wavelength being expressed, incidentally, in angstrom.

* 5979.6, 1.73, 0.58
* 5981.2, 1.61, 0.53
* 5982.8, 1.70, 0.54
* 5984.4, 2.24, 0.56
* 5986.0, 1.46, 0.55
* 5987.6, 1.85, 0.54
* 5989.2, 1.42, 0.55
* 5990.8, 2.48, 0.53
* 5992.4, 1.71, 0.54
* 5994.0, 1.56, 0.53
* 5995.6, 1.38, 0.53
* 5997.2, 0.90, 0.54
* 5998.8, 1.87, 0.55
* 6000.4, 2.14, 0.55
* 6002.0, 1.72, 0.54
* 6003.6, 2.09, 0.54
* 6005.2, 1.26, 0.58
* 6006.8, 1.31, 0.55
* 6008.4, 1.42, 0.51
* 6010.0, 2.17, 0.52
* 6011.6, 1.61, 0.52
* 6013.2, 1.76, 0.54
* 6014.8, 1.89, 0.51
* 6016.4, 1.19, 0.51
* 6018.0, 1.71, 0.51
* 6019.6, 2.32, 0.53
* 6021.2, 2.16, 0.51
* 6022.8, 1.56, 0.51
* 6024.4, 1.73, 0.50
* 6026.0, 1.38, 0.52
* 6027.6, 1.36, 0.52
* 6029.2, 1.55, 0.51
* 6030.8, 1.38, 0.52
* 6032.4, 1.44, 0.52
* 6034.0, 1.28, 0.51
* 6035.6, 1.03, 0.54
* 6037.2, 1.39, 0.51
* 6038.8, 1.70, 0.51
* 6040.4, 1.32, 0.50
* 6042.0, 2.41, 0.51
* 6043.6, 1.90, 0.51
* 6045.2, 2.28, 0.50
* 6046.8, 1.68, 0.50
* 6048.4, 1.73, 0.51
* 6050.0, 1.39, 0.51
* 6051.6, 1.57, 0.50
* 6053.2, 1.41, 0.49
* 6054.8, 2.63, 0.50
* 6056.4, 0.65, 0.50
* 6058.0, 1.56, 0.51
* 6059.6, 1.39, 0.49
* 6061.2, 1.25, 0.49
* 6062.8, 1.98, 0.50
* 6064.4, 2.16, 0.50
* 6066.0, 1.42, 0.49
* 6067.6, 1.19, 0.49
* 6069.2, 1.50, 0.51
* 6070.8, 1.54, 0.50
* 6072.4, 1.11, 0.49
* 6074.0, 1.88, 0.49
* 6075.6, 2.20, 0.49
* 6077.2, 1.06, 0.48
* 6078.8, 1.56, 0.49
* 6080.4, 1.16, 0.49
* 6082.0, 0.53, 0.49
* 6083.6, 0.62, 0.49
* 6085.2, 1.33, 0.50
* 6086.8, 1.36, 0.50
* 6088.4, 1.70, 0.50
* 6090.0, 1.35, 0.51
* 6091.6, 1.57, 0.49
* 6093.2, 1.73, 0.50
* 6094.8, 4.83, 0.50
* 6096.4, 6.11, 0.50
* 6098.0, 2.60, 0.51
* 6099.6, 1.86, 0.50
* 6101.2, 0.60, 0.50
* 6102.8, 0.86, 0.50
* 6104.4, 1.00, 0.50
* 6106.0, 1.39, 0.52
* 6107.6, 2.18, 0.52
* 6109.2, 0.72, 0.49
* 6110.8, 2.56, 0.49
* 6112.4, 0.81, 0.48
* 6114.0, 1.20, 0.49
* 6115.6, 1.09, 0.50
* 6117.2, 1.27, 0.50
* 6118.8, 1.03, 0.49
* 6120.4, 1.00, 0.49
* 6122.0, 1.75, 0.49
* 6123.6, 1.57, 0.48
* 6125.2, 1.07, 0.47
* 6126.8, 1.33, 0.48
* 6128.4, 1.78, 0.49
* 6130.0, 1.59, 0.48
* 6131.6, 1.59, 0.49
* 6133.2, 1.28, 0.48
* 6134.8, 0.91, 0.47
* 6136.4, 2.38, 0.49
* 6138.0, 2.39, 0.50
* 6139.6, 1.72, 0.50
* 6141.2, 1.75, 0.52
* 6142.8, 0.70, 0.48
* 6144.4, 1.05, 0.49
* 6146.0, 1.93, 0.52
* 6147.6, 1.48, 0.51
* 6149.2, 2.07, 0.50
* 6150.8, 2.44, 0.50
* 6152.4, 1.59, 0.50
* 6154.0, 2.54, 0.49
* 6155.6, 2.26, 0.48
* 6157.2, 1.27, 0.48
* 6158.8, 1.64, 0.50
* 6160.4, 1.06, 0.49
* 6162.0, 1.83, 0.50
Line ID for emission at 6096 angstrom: H-beta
